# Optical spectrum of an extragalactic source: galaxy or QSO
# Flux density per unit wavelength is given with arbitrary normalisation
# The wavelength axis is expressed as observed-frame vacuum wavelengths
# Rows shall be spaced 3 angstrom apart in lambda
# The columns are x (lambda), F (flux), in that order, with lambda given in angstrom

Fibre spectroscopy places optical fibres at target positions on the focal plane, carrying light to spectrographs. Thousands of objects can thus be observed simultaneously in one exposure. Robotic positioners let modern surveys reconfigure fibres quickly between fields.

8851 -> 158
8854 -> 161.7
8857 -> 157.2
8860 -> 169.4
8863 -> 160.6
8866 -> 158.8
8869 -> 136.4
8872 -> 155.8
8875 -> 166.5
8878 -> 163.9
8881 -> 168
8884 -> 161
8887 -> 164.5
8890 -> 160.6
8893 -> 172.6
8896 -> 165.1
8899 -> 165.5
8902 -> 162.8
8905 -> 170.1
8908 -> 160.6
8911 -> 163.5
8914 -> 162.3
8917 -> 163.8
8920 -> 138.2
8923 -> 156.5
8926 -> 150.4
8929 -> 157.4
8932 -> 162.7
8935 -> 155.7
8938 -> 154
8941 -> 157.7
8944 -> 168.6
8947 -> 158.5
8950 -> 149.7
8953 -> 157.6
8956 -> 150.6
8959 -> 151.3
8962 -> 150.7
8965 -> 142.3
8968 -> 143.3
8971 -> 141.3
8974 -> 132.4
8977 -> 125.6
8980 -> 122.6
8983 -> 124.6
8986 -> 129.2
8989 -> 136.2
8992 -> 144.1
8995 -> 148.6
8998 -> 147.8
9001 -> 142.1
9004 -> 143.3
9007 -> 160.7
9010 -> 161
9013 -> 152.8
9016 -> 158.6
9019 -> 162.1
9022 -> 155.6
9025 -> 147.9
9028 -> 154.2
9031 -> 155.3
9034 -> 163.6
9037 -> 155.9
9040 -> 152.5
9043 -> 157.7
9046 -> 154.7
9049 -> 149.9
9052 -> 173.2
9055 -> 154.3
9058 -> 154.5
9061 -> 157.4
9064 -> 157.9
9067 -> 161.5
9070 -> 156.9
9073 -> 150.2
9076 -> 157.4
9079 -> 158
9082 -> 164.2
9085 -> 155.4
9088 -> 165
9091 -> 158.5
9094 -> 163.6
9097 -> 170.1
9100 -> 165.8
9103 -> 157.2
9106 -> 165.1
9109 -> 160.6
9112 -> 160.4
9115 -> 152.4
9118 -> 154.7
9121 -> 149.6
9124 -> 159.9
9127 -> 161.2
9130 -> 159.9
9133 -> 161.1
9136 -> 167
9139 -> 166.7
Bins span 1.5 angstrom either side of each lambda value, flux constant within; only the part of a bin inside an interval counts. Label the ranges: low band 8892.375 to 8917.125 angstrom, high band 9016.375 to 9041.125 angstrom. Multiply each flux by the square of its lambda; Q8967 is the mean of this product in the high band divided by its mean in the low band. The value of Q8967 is 0.97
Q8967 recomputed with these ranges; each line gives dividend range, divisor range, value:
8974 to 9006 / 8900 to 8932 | 0.87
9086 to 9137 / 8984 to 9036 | 1.09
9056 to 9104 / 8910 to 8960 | 1.05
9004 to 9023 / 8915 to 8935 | 1.03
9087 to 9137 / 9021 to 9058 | 1.04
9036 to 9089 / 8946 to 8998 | 1.13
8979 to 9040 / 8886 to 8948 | 0.95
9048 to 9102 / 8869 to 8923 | 1.03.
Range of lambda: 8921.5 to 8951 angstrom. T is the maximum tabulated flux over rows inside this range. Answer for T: 168.6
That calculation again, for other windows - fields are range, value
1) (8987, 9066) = 173.2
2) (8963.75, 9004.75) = 148.6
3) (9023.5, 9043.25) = 163.6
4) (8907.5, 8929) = 163.8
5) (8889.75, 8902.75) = 172.6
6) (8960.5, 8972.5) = 150.7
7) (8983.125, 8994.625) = 144.1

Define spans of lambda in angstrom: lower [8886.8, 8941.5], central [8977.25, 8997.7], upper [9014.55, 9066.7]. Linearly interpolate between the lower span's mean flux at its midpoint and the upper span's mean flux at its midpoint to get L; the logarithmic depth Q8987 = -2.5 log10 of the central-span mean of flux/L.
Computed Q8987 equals 0.18 mag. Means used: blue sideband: 160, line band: 134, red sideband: 157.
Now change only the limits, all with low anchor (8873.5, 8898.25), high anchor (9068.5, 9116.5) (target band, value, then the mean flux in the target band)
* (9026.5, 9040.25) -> 0.03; 157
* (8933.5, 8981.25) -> 0.11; 148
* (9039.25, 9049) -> 0.05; 154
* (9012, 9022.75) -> 0.03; 158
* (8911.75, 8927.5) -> 0.07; 155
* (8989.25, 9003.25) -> 0.13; 145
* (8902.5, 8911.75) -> 0.00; 165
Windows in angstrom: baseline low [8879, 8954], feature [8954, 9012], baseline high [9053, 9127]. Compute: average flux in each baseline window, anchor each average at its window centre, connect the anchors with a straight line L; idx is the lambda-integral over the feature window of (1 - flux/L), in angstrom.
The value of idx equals 6.4 angstrom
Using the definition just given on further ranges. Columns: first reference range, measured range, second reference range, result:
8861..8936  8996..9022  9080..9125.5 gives 1.1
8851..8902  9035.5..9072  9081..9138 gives 0.9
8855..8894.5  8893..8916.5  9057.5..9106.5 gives -0.6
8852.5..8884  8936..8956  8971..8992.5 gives -2.5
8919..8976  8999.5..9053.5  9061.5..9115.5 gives 0.2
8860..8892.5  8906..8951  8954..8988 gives -2.9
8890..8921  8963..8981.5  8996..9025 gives 2.6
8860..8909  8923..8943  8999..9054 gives 0.4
